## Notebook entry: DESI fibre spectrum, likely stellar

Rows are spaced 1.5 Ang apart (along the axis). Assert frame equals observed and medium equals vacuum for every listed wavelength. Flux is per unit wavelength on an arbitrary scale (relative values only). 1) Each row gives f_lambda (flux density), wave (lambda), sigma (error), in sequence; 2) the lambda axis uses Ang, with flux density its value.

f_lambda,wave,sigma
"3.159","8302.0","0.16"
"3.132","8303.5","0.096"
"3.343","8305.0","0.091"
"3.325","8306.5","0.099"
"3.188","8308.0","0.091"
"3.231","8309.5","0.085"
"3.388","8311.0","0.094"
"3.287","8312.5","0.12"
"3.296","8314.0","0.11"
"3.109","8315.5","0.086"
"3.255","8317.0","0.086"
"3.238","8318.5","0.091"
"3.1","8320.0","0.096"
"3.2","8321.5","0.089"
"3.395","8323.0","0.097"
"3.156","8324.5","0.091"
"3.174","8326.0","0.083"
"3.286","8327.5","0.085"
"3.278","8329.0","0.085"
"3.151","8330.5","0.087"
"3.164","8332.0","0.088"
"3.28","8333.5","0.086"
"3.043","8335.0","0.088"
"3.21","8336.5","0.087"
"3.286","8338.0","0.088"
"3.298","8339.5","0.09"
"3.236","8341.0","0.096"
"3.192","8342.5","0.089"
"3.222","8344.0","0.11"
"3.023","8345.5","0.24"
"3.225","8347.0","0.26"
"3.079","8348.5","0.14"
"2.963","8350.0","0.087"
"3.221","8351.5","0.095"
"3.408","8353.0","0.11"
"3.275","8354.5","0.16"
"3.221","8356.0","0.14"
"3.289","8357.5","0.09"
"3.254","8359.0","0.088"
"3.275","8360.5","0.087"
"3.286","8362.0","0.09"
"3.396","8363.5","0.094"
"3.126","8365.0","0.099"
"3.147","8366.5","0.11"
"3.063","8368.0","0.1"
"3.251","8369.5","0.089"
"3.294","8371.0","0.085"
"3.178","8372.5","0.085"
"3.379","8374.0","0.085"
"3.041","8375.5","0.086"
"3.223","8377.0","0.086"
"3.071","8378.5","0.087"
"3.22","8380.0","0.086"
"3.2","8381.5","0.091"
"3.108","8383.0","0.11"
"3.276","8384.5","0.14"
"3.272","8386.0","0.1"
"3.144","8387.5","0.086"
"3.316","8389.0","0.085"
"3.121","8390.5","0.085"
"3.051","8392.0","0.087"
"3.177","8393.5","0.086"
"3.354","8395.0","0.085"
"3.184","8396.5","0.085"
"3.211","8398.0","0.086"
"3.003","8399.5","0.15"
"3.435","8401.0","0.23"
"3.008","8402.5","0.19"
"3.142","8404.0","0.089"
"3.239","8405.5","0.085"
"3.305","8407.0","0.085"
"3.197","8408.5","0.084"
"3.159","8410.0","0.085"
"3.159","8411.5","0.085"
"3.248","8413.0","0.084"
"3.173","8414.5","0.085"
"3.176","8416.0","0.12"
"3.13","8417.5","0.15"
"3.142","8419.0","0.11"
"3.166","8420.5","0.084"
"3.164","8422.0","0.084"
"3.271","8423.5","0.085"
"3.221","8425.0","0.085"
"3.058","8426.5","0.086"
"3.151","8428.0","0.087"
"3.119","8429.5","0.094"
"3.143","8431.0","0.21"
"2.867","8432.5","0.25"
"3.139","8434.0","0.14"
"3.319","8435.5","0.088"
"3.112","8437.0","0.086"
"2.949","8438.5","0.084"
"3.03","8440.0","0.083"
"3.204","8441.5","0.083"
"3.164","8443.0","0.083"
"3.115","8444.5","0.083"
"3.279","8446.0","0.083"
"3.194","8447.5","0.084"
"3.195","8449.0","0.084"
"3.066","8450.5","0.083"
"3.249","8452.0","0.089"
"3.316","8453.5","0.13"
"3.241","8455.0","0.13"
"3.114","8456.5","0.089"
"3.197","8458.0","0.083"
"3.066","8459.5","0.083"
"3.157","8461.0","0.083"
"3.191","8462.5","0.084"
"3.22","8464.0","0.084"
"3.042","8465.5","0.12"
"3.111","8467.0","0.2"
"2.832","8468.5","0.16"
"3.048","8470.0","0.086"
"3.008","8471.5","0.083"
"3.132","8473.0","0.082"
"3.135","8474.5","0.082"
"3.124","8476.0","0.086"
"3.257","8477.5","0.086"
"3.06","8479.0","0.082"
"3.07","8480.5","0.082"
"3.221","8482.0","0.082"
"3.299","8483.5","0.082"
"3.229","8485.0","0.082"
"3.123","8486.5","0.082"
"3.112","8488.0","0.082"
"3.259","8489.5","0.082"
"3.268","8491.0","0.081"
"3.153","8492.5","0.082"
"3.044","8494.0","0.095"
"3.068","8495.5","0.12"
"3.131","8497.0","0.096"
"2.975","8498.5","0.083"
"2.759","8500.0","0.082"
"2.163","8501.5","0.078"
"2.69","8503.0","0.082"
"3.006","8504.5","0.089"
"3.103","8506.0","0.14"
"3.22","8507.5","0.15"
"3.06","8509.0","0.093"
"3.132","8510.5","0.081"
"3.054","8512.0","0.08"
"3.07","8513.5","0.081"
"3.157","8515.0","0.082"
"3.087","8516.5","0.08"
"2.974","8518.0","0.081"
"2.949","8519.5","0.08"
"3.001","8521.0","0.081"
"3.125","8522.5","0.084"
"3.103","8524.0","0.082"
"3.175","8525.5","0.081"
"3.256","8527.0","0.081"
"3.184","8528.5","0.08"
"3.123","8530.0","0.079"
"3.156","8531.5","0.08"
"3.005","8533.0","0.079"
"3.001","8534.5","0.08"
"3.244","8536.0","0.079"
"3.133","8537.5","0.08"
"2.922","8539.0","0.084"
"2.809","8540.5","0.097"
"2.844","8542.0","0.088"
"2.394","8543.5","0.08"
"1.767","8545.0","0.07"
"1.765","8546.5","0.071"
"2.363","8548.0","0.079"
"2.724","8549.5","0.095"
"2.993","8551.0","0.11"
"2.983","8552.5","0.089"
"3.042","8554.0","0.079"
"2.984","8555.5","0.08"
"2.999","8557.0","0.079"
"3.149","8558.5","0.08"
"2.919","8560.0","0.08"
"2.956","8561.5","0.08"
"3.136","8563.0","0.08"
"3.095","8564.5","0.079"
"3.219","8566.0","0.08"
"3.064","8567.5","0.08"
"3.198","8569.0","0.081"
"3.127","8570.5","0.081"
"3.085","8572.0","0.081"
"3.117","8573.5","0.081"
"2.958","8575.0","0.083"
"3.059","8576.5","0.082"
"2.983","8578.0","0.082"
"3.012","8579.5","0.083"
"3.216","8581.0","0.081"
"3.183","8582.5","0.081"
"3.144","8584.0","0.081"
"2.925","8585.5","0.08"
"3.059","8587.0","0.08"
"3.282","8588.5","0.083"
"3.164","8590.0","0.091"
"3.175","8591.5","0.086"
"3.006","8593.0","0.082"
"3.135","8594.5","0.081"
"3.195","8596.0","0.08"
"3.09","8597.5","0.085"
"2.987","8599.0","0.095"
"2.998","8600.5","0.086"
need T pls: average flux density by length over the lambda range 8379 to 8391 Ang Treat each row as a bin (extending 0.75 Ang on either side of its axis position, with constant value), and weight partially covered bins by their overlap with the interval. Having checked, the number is 3.21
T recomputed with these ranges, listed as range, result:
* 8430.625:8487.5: 3.14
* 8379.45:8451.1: 3.17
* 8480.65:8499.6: 3.15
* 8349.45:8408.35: 3.21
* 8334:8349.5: 3.18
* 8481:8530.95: 3.07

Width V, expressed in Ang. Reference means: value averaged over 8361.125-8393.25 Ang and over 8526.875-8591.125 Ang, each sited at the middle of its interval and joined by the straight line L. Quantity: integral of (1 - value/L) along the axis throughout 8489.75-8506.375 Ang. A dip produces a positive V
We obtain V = 0.5 Ang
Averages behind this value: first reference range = 3.2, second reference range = 2.97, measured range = 2.95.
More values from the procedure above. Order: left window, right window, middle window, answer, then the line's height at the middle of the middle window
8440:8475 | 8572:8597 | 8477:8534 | 0.95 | 3.13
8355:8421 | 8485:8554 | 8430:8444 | 0.02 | 3.11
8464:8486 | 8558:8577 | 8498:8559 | 3.54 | 3.1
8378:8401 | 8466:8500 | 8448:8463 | -0.21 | 3.14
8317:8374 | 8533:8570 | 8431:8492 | -2.50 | 3.02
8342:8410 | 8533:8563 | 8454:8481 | -1.12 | 2.99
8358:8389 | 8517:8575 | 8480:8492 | -0.62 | 3.04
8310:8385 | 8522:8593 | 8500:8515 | 0.46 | 3.04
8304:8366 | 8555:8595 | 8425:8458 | 0.19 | 3.17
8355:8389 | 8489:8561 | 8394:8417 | -0.30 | 3.16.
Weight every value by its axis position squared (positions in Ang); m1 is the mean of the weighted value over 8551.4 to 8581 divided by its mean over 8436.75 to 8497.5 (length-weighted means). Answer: 1.00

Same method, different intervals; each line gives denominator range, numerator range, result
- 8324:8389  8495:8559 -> 0.95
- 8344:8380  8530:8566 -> 0.93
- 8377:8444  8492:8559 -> 0.95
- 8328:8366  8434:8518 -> 0.99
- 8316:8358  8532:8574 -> 0.95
